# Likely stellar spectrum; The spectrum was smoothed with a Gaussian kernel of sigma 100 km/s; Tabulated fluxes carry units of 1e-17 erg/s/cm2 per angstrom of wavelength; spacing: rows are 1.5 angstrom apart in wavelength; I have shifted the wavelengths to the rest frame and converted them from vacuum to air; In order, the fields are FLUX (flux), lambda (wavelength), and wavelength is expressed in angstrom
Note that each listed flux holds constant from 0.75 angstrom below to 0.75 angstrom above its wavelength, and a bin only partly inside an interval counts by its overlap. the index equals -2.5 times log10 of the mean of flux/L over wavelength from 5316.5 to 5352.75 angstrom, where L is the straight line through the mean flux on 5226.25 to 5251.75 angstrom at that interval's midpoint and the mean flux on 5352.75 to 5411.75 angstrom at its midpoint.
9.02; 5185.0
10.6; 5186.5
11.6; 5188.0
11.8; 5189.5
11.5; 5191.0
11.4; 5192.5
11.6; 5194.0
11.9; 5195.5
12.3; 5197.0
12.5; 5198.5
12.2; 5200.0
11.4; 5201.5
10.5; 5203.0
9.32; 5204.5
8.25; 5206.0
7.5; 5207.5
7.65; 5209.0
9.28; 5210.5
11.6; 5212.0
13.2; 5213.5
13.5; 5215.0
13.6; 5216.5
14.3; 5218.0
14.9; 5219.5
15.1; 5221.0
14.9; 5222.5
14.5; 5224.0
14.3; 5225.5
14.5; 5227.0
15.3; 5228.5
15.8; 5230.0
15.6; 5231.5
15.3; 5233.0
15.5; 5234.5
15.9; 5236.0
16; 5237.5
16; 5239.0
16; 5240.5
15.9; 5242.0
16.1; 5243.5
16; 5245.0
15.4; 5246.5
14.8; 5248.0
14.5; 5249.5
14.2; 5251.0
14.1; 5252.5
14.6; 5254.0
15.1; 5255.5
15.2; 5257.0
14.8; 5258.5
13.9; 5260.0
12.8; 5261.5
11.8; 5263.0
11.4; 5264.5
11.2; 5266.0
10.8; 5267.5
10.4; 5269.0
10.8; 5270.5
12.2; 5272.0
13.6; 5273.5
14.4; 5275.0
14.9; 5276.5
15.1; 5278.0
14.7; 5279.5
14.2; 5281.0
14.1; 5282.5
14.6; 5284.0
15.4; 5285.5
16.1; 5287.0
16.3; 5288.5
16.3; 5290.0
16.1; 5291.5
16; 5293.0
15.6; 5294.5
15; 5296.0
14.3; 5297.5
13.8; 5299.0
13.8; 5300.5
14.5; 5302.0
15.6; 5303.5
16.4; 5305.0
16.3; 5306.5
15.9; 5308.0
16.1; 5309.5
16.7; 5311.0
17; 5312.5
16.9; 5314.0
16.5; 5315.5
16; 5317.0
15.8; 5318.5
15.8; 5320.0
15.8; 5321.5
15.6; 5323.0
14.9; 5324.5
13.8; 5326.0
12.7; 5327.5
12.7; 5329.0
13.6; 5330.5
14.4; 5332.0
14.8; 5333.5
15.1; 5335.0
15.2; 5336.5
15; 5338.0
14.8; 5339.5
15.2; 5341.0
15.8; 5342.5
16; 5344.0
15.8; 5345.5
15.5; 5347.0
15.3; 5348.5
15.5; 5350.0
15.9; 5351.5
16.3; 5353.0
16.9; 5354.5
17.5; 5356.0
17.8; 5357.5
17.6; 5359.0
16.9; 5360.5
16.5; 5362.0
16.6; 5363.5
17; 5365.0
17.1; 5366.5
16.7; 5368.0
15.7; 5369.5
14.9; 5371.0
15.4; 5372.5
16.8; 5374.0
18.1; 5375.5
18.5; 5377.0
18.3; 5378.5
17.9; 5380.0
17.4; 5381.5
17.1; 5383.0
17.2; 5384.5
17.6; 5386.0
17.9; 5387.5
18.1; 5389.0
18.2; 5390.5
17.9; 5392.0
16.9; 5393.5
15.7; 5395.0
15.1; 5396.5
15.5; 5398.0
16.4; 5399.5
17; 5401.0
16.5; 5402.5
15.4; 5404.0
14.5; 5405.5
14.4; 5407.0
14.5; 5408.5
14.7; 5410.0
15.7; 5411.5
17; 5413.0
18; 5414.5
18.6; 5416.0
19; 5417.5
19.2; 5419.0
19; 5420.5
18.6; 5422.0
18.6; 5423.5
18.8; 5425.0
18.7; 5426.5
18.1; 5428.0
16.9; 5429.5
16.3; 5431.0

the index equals 0.08 mag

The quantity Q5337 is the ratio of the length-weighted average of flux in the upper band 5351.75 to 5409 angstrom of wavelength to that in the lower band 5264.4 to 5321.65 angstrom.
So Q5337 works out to 1.13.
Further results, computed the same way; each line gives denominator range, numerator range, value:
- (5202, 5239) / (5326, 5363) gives 1.17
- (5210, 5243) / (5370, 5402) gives 1.16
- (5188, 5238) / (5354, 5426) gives 1.33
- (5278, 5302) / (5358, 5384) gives 1.13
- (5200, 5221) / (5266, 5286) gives 1.18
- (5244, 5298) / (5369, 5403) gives 1.20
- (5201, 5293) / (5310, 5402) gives 1.17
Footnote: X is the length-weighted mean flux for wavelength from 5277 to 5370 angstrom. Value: 15.6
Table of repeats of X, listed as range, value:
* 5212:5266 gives 14.6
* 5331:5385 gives 16.3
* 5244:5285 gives 13.7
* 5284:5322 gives 15.7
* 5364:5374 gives 16.2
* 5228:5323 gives 14.9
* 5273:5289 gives 14.9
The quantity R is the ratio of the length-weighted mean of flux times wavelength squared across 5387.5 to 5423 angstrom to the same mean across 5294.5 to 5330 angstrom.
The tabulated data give 1.1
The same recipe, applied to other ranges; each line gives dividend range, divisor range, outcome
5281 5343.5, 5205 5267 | 1.13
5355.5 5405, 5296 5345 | 1.14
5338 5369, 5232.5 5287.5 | 1.19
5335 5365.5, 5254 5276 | 1.30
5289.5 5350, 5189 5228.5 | 1.32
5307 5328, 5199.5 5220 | 1.47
